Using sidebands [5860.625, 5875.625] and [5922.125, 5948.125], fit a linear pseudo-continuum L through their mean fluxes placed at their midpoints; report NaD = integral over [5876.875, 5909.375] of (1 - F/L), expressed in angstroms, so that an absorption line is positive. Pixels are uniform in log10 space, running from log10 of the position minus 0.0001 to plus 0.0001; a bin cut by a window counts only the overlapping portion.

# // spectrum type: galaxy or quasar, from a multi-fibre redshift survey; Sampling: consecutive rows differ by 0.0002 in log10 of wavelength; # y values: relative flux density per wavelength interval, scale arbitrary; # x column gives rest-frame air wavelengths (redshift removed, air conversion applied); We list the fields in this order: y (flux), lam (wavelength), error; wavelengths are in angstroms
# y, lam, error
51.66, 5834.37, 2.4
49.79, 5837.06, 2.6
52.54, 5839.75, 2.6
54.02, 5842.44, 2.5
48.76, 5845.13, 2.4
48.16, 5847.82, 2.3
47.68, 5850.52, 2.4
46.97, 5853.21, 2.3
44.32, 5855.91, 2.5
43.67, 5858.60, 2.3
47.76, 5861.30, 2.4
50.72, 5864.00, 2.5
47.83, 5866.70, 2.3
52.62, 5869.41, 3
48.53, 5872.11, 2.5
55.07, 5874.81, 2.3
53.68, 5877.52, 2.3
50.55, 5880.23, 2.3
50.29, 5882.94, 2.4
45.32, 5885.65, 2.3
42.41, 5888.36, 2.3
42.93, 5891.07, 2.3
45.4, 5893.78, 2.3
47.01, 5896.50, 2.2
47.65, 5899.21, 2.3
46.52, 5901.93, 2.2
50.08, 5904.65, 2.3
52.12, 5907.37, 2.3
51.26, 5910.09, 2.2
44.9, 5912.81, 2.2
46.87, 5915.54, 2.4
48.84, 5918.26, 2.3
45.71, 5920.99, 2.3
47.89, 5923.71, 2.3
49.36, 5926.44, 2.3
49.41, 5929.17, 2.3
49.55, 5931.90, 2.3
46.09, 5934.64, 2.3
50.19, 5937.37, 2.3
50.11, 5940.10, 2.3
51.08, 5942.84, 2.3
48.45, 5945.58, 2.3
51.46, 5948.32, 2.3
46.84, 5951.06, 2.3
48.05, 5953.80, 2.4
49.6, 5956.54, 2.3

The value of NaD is 1.4 angstroms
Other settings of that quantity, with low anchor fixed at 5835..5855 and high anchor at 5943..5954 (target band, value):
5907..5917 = 0.2 angstroms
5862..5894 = 0.4 angstroms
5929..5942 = 0.0 angstroms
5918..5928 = 0.3 angstroms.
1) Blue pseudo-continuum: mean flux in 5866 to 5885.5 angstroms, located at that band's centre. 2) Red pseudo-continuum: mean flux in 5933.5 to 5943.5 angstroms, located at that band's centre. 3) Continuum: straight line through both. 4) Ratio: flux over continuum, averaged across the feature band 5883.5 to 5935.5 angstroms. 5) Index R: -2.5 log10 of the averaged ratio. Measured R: 0.06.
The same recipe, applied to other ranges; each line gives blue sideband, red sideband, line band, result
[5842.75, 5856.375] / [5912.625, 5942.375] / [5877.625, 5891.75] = 0.02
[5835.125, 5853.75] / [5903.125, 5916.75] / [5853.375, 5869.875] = 0.05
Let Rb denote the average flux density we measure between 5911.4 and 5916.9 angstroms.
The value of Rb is 45.9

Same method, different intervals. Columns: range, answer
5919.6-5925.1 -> 46.8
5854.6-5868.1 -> 46.9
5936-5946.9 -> 50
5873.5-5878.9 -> 54.3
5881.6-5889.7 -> 46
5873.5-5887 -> 50.9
